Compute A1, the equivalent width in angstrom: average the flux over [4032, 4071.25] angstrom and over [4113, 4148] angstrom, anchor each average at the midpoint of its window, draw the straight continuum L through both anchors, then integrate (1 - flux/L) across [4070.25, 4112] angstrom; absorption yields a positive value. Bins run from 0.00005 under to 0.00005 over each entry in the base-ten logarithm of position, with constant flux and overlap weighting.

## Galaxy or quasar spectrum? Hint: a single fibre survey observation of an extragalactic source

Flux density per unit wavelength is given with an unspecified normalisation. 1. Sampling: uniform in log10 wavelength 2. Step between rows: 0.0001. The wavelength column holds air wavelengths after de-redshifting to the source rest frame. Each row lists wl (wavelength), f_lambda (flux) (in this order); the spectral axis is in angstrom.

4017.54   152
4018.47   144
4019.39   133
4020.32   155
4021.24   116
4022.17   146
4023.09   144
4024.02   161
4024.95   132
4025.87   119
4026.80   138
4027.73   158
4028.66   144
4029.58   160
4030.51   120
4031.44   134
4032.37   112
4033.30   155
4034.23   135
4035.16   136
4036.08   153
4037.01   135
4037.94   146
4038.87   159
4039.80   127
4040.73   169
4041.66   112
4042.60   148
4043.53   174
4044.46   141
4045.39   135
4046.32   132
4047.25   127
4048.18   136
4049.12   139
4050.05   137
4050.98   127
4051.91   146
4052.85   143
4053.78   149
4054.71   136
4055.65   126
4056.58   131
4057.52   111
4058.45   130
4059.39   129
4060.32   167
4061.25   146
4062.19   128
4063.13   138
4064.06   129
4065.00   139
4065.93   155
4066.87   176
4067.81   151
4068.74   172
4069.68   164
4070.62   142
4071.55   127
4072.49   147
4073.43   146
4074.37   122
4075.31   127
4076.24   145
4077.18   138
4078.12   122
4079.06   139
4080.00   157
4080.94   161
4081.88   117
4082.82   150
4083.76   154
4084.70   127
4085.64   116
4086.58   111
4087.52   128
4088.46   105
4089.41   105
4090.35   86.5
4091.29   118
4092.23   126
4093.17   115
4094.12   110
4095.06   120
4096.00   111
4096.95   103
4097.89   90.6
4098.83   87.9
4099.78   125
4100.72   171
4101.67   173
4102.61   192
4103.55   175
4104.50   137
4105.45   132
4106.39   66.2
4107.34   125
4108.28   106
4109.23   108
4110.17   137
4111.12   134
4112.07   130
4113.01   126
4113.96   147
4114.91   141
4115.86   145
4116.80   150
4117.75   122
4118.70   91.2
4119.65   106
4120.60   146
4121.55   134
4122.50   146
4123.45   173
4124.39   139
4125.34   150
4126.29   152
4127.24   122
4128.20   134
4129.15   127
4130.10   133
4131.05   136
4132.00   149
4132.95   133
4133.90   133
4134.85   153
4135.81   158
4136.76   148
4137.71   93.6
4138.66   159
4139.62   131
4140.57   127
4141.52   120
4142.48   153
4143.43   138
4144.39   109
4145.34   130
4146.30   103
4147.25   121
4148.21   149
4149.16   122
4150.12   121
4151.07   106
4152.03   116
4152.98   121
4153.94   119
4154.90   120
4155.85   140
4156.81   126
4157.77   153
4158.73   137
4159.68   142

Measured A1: 3.1 angstrom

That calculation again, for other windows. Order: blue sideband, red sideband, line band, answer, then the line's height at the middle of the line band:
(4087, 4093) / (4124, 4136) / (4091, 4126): -1.61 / 124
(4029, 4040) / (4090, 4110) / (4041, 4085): -2.67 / 133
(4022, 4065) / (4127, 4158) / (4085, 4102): 2.29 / 135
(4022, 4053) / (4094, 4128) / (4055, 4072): -0.62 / 137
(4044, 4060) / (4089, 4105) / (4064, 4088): -2.03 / 130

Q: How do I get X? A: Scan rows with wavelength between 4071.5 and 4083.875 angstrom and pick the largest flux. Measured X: 161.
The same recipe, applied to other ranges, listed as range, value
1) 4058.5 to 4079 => 176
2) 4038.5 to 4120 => 192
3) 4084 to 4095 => 128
